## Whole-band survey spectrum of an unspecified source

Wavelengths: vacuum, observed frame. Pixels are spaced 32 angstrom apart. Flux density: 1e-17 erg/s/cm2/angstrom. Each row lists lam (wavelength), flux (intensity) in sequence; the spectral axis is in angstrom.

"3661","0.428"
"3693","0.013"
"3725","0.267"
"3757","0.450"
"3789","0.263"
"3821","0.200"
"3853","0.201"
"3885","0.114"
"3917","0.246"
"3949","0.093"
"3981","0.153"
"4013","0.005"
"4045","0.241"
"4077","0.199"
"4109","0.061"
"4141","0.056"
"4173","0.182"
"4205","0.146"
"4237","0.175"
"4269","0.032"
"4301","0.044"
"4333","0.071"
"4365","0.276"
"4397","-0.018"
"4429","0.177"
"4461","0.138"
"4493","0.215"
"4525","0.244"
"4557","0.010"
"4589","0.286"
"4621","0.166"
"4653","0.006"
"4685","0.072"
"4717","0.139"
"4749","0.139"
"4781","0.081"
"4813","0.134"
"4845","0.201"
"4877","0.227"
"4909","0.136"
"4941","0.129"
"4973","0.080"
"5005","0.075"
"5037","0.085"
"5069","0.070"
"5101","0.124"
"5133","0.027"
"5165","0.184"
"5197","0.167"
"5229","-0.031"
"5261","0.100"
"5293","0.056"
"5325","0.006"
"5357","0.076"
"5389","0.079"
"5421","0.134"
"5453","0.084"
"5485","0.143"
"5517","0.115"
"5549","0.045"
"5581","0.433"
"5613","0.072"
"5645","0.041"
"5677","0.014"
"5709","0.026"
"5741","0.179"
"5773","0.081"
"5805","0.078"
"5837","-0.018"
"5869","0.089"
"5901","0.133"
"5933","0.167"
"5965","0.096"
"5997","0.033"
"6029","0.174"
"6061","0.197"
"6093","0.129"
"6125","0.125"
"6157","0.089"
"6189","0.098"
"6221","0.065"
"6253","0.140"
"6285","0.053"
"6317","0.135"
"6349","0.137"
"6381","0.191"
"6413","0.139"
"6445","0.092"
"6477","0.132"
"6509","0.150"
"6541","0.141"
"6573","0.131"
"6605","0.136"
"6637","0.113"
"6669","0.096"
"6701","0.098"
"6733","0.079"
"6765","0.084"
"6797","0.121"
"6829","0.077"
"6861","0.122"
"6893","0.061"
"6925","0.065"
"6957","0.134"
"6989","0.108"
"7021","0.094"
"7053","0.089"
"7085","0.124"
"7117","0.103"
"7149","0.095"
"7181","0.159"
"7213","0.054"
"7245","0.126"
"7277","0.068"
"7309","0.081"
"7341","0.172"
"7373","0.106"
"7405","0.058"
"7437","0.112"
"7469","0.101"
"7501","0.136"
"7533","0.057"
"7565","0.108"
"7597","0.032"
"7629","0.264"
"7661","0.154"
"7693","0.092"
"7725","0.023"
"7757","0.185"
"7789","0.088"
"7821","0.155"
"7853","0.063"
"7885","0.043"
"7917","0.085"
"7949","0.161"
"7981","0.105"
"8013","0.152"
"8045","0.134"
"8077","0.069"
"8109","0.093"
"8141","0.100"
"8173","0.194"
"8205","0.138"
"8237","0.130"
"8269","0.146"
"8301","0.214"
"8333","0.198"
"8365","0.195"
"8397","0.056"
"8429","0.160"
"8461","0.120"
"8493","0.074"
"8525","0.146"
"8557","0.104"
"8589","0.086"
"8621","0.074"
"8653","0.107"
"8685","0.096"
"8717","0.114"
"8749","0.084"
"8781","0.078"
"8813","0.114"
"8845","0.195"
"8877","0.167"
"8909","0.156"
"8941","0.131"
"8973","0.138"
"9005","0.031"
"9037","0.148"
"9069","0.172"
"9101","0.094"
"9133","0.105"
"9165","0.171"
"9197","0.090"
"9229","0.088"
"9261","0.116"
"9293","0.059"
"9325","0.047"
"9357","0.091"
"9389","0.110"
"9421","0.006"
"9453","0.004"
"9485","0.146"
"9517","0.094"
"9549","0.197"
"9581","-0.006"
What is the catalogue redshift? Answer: 1.05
